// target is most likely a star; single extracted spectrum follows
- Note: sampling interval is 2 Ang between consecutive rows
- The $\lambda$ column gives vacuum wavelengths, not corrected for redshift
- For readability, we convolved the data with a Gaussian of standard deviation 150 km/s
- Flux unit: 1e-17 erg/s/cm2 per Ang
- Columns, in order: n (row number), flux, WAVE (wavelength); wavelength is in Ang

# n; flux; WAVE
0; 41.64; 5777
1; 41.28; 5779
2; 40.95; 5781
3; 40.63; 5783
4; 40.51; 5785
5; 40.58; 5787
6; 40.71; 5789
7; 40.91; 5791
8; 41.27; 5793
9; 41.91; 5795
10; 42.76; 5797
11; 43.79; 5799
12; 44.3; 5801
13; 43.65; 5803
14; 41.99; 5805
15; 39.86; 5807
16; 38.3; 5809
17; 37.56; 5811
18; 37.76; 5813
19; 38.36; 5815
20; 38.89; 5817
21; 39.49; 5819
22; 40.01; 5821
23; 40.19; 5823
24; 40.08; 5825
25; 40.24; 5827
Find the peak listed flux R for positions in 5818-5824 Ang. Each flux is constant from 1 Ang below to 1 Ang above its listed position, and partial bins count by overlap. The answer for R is 40.19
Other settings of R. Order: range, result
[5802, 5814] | 43.65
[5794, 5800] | 43.79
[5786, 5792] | 40.91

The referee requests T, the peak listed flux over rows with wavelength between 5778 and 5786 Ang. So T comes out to 41.28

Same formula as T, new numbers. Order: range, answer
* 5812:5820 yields 39.49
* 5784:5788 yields 40.58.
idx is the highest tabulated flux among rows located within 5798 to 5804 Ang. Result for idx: 44.3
